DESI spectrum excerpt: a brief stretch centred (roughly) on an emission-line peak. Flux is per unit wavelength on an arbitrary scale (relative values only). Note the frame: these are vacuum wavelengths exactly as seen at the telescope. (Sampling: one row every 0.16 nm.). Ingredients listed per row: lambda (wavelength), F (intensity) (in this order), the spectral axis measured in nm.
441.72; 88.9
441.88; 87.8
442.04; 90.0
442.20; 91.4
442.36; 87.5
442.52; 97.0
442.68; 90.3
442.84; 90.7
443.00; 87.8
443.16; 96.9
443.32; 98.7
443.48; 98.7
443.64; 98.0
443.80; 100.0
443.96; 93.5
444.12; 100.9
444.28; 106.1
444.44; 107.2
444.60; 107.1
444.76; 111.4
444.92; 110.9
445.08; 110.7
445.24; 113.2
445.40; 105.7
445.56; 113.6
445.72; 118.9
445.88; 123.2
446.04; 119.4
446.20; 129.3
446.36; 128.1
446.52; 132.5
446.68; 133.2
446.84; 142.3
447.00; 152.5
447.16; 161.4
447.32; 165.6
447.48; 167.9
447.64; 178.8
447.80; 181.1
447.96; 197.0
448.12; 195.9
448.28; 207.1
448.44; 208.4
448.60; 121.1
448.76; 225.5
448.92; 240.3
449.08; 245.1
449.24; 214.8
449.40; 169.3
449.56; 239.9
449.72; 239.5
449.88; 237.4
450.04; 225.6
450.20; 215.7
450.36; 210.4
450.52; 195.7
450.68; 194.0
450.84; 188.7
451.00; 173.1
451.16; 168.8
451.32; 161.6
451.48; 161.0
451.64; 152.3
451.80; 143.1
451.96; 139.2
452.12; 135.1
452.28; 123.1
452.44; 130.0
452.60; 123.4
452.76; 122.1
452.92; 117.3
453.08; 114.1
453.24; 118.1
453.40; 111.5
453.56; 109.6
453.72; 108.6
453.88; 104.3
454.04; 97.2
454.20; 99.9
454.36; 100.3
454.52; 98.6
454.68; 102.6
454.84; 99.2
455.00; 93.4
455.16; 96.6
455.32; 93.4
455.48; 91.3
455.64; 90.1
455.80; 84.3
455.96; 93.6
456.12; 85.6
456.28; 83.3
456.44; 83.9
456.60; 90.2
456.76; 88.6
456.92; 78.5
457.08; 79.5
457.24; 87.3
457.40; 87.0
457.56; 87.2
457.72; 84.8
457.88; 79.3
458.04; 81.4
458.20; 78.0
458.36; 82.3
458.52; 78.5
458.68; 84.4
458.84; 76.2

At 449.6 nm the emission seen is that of C IV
